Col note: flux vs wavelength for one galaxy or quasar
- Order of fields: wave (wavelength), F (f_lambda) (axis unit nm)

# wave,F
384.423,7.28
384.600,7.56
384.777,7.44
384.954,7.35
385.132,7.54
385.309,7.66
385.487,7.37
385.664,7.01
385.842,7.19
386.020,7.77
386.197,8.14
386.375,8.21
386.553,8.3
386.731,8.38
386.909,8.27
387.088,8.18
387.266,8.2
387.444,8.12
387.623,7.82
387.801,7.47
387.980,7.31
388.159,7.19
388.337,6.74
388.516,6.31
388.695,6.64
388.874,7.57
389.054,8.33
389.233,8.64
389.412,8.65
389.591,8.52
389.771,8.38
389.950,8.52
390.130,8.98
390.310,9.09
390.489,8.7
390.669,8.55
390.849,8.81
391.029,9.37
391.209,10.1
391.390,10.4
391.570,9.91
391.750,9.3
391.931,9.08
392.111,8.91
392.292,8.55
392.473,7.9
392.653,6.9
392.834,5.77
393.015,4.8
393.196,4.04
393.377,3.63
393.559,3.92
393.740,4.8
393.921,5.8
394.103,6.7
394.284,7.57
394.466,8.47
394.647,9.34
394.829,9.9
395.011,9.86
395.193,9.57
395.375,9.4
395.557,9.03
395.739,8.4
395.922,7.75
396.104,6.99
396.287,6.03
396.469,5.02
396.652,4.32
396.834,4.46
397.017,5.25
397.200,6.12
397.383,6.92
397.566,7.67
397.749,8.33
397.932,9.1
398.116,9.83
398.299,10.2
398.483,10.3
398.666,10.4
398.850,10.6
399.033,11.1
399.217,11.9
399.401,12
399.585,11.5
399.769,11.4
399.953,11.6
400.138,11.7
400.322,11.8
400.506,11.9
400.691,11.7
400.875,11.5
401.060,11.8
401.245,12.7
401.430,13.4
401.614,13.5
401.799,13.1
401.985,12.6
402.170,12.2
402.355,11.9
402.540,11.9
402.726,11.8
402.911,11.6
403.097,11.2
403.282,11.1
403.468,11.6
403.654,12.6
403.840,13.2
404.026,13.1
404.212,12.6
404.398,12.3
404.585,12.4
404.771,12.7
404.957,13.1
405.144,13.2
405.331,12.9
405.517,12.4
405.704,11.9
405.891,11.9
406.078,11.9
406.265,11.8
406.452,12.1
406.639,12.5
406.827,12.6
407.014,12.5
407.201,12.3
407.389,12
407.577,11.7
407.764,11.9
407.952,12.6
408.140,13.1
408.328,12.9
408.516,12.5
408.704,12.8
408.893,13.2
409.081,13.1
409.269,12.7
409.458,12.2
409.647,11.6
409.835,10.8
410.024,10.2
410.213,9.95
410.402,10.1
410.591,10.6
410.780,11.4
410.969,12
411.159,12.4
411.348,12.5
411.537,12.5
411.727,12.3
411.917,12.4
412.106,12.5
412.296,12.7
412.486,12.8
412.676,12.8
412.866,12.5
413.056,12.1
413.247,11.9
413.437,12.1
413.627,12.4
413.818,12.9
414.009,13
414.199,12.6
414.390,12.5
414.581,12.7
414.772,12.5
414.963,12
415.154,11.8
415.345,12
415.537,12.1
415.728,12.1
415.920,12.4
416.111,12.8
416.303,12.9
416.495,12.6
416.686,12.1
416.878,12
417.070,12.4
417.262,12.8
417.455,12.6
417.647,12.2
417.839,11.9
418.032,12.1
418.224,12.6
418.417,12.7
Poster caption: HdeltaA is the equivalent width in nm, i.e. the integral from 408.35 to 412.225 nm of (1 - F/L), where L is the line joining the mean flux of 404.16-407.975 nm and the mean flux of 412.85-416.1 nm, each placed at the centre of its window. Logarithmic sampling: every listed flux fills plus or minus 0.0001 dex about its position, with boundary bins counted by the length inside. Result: 0.13 nm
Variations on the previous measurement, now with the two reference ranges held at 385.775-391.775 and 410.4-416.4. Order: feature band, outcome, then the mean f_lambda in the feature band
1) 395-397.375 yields 0.62 nm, 6.99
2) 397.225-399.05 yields 0.11 nm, 9.26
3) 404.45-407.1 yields -0.33 nm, 12.4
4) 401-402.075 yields -0.26 nm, 12.9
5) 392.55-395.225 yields 0.72 nm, 6.69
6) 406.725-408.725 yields -0.19 nm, 12.4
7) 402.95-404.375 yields -0.20 nm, 12.2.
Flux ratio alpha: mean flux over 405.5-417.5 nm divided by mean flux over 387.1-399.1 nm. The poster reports 1.6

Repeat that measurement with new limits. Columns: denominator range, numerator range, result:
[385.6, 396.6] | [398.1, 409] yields 1.55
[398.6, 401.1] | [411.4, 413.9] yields 1.08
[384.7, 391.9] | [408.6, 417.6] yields 1.49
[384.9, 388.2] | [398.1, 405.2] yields 1.54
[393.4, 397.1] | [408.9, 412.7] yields 1.68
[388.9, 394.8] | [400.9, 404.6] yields 1.57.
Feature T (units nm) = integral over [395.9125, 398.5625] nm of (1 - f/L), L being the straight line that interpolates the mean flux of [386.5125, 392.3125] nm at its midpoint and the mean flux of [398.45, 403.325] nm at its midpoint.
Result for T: 0.88 nm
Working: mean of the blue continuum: 8.4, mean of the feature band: 7.19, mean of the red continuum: 11.8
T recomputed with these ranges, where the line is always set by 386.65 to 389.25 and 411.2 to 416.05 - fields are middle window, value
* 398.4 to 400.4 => -0.31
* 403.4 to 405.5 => -0.39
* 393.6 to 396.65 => 0.46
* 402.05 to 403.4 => -0.17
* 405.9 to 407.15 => -0.13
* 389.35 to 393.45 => 0.06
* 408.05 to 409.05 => -0.13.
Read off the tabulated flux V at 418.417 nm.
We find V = 12.7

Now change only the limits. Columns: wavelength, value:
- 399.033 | 11.1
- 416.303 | 12.9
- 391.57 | 9.91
